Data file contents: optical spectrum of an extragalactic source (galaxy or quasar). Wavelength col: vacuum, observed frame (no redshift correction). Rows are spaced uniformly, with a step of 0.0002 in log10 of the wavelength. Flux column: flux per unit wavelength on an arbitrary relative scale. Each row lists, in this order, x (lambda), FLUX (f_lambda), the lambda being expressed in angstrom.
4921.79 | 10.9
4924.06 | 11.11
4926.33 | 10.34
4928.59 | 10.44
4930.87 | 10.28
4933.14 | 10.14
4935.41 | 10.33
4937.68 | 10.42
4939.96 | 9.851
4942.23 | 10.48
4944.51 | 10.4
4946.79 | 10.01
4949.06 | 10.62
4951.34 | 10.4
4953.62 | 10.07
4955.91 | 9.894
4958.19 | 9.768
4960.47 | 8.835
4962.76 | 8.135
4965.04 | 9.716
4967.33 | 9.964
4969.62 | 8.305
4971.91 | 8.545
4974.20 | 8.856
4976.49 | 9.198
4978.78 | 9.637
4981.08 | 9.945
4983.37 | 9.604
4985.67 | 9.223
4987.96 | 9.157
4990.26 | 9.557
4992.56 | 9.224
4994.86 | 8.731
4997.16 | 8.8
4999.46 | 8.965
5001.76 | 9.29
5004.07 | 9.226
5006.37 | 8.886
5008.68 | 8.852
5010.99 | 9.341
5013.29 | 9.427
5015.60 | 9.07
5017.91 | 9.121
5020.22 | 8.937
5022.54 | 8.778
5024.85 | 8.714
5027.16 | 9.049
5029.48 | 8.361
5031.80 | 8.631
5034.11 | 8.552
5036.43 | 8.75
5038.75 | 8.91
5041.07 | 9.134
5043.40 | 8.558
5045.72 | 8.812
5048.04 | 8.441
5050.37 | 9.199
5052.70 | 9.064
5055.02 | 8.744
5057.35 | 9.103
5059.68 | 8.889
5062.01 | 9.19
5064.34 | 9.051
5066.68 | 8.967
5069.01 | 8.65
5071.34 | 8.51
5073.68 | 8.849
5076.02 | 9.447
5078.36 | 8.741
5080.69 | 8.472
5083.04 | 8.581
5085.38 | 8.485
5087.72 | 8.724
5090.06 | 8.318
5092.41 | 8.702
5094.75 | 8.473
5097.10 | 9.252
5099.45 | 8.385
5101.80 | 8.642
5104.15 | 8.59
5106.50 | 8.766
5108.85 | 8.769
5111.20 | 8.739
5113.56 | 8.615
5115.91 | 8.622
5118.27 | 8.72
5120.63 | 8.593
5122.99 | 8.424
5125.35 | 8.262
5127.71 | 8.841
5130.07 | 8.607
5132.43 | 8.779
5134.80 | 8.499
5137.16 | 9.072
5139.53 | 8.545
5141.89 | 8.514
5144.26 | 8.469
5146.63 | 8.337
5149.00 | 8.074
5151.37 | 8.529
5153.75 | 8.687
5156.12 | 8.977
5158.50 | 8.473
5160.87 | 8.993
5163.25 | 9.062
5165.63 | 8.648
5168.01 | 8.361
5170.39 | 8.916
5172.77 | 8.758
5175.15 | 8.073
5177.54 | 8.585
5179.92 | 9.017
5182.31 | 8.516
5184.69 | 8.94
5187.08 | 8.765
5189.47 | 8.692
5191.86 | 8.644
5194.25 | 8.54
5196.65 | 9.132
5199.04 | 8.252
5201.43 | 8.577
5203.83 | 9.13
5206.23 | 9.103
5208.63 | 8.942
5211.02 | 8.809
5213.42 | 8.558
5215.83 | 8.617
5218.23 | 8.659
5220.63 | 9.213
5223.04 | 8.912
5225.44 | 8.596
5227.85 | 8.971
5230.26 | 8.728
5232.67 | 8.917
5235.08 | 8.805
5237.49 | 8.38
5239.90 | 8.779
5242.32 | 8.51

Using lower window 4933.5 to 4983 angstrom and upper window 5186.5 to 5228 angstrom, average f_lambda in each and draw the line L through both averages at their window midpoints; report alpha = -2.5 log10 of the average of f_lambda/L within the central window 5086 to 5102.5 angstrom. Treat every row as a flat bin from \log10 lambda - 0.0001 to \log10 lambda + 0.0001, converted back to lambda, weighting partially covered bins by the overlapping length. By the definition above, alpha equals 0.07 mag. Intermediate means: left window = 9.69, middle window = 8.64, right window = 8.78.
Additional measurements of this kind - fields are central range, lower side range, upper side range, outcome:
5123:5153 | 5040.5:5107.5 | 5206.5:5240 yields 0.03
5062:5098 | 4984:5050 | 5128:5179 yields 0.01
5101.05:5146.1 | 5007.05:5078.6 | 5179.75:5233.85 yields 0.03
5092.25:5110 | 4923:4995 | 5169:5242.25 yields 0.06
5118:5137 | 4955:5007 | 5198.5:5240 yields 0.04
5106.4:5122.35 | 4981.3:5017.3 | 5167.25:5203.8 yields 0.02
